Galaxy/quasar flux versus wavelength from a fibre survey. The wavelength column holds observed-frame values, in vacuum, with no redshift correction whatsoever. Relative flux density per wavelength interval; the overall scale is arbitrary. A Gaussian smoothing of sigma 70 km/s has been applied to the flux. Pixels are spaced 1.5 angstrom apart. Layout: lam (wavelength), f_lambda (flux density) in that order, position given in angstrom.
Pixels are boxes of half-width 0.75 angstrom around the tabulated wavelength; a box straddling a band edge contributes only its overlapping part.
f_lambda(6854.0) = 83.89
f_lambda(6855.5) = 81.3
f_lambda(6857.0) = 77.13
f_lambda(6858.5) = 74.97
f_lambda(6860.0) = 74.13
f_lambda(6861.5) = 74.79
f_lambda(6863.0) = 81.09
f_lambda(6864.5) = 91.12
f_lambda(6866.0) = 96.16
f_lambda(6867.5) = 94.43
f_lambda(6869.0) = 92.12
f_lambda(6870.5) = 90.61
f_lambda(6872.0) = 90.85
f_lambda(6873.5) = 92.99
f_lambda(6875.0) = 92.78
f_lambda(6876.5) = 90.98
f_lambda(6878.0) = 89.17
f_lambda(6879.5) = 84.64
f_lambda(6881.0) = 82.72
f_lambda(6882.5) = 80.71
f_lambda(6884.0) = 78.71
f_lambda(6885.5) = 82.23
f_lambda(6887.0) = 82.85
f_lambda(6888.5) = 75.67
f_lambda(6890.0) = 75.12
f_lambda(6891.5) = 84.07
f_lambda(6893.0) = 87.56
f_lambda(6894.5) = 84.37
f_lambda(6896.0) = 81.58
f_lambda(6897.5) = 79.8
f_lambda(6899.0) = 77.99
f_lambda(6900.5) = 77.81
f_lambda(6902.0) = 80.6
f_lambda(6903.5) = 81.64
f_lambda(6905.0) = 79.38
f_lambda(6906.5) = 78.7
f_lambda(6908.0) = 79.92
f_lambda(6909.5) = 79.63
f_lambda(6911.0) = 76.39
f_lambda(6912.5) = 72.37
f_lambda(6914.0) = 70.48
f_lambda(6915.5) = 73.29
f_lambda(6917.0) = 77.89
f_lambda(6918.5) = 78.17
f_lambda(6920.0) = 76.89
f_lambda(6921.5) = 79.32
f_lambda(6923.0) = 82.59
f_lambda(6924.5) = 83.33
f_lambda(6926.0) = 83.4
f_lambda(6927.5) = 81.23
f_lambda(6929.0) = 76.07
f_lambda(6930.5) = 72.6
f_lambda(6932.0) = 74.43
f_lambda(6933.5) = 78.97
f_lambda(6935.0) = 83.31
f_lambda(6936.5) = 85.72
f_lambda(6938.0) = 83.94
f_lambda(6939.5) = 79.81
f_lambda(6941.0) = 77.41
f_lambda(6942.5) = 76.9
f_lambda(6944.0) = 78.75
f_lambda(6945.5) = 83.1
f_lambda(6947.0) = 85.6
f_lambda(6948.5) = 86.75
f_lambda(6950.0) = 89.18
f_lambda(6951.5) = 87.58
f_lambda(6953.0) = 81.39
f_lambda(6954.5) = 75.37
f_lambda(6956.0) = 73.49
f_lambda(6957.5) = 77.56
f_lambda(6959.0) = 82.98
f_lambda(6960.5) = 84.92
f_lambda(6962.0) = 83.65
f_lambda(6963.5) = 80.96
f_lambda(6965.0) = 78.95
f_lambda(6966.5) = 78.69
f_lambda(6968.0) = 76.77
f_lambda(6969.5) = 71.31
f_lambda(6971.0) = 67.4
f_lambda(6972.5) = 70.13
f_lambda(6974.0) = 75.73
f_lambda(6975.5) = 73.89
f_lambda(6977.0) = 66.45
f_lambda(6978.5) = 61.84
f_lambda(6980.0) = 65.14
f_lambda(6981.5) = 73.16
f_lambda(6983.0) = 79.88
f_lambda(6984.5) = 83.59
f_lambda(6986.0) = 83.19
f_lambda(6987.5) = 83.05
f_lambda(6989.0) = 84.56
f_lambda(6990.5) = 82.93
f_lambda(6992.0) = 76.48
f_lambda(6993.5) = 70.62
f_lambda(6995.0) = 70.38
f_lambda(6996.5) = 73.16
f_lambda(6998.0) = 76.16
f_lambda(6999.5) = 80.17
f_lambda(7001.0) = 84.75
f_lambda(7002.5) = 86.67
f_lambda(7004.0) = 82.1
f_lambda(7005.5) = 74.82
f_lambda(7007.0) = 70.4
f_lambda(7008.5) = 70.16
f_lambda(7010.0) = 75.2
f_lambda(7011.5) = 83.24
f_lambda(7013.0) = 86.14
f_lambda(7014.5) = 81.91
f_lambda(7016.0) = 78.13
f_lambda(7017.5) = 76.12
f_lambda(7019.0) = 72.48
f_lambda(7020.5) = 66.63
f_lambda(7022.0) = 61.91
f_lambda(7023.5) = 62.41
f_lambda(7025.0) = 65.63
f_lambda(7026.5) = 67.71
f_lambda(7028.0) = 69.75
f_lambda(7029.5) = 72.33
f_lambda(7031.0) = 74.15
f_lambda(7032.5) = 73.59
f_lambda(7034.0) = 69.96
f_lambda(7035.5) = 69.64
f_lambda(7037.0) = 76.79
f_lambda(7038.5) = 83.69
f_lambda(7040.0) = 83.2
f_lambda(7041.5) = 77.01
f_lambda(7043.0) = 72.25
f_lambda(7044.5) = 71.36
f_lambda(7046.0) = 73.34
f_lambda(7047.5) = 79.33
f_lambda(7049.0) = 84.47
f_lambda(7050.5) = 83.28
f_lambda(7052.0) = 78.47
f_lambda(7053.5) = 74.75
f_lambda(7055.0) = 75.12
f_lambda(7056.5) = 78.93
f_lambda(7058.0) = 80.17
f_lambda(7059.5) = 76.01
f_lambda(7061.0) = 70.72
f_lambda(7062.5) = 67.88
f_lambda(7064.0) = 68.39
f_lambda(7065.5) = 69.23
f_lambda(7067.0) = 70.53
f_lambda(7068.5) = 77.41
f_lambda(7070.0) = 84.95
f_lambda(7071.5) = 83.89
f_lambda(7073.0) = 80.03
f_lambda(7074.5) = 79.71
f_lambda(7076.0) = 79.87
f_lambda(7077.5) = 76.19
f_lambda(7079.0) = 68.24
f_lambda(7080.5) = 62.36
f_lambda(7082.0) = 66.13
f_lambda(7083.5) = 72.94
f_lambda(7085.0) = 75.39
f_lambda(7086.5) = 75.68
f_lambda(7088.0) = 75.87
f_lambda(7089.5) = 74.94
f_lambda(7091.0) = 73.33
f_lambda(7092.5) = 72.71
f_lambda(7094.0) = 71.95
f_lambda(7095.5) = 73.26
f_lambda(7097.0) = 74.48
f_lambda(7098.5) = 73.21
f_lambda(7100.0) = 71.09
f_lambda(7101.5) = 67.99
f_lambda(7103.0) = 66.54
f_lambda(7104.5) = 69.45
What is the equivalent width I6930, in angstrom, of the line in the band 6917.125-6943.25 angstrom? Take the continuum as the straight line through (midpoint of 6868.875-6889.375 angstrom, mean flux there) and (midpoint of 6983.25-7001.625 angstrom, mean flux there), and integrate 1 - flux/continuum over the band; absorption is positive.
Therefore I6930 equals 1.0 angstrom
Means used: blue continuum 86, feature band 79.6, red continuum 79.1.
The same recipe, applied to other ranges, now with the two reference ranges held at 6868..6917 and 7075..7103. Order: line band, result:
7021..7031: 1.1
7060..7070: 0.2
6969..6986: 1.2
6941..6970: -0.6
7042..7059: -0.7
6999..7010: -0.2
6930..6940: 0.0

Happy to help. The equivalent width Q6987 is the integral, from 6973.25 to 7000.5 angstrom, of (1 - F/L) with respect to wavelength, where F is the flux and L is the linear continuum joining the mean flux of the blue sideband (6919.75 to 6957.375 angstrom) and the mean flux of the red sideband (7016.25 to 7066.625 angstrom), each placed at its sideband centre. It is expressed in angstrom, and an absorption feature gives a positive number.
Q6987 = 0.6 angstrom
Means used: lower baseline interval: 80.7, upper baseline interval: 73.6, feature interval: 75.7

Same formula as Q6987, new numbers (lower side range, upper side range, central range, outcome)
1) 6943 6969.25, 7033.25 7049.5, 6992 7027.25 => 1.58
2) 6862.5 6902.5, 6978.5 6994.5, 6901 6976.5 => 1.88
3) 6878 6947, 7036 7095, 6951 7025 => 1.34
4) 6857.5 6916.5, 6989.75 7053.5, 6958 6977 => 0.38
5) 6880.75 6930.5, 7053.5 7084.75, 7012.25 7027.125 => 0.78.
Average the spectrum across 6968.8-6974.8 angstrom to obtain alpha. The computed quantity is 71.2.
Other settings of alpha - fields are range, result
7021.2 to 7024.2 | 62.2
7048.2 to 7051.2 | 83.8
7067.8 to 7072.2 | 82.1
